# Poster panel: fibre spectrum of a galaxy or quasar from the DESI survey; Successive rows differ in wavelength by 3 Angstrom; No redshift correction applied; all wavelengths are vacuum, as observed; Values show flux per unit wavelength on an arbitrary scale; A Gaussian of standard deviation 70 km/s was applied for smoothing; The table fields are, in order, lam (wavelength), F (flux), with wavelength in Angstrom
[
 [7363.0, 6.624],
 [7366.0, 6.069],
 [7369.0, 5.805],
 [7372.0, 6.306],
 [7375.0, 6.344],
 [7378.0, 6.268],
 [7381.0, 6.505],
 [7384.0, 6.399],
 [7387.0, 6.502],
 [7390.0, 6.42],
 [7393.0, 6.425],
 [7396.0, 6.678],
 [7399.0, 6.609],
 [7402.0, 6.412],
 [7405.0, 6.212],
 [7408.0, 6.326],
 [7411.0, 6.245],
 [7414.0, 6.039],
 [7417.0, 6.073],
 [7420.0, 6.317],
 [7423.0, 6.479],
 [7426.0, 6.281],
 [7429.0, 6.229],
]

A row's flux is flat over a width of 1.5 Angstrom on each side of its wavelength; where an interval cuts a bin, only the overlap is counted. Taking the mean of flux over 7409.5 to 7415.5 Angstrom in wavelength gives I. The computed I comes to 6.14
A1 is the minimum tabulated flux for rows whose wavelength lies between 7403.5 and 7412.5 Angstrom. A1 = 6.212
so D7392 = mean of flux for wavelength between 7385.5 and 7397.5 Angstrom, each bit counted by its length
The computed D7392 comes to 6.51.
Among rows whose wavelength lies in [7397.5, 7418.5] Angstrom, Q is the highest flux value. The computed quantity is 6.609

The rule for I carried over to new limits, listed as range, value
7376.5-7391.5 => 6.42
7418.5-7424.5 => 6.4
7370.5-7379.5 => 6.31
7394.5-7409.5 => 6.45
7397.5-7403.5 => 6.51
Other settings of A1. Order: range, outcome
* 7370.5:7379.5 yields 6.268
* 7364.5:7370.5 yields 5.805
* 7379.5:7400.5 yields 6.399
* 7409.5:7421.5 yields 6.039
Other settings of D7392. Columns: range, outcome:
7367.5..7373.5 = 6.06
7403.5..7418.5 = 6.18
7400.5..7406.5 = 6.31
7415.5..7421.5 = 6.2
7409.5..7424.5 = 6.23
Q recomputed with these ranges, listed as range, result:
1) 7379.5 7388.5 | 6.505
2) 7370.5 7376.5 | 6.344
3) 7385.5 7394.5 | 6.502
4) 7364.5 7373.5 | 6.306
